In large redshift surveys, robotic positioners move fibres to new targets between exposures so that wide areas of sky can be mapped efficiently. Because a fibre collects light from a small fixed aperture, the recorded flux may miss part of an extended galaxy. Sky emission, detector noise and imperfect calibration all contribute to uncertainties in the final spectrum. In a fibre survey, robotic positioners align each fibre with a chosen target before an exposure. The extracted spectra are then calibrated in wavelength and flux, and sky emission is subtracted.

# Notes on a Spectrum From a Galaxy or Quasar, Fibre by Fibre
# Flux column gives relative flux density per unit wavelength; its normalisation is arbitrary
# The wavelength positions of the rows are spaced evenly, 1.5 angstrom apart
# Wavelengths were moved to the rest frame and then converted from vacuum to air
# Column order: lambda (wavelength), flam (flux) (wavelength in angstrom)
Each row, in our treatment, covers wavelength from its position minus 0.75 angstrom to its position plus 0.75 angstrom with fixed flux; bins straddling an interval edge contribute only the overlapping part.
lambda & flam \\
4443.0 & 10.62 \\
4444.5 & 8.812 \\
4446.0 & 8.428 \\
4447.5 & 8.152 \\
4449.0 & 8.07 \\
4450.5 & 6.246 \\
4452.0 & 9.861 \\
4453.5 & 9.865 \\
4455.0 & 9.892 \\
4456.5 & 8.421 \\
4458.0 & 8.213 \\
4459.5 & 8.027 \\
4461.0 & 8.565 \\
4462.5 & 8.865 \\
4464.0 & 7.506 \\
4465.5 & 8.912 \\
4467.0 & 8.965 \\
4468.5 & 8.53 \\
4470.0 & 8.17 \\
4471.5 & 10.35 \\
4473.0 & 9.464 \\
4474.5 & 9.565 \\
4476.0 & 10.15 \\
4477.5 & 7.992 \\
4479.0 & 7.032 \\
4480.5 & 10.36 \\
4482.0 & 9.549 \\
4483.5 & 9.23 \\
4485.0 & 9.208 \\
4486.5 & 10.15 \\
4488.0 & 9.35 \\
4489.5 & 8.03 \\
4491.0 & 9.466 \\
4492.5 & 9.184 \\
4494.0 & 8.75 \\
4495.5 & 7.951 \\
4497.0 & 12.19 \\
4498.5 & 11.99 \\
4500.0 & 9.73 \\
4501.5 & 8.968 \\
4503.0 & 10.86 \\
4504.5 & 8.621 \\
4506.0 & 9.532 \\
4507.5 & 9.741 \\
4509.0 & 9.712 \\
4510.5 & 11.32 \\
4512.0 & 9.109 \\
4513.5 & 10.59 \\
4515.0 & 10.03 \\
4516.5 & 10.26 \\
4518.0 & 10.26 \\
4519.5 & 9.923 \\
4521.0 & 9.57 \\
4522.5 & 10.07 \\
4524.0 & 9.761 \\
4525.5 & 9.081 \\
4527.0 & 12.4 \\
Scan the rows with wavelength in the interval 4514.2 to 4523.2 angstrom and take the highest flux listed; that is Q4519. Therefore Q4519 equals 10.26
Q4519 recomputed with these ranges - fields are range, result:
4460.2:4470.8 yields 8.965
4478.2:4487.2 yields 10.36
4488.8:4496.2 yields 9.466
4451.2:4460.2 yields 9.892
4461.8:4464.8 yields 8.865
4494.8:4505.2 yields 12.19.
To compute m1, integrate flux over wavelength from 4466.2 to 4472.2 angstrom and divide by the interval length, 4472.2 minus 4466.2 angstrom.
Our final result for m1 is 8.99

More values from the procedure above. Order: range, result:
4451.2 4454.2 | 9.8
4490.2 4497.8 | 9.51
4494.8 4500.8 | 10.5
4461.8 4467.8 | 8.56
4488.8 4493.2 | 8.9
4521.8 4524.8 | 9.9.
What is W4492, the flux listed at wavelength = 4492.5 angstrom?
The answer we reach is 9.184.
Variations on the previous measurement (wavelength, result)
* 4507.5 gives 9.741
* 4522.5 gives 10.07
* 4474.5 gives 9.565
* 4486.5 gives 10.15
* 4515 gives 10.03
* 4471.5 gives 10.35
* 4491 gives 9.466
